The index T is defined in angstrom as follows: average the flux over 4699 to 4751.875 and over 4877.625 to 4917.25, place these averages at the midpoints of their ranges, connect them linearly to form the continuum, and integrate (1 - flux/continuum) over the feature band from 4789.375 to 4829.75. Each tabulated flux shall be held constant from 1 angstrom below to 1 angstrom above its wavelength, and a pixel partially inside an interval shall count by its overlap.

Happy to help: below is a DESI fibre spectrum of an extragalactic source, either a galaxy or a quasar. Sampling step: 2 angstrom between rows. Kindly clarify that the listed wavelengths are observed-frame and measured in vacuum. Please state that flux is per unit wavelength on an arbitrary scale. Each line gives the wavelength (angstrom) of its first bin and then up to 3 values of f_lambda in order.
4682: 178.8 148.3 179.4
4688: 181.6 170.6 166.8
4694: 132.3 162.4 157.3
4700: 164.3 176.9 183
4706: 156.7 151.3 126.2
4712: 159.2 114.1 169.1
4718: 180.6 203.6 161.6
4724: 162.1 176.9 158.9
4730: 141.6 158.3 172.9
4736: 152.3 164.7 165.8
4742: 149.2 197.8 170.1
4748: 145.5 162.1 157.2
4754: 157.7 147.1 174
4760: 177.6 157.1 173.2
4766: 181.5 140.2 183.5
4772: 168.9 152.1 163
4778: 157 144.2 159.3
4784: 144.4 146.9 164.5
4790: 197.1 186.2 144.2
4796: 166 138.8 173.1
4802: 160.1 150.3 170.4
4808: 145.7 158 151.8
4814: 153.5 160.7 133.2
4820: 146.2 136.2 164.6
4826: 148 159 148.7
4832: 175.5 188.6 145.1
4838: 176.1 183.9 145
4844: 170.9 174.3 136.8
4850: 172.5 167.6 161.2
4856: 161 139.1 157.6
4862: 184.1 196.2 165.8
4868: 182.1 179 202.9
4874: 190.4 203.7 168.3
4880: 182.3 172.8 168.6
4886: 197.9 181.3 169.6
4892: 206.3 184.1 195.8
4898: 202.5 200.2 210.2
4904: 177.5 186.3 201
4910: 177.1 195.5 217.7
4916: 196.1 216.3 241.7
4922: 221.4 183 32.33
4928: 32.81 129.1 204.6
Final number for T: 4.41 angstrom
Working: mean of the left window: 162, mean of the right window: 190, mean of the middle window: 157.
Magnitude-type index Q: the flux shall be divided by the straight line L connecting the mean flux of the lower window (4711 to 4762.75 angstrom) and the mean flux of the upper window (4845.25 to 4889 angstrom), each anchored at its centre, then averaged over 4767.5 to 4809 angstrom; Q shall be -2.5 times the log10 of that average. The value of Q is 0.050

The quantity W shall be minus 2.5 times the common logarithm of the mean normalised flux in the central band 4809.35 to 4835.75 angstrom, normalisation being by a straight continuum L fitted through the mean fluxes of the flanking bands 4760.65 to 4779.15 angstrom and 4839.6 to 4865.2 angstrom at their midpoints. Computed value 0.06 mag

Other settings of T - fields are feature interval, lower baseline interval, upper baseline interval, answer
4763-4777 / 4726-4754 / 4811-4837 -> -0.6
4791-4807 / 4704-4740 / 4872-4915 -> 1.2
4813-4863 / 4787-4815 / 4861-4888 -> 3.8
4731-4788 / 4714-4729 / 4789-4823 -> 0.8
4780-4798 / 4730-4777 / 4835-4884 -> 0.6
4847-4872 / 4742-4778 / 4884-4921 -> 2.5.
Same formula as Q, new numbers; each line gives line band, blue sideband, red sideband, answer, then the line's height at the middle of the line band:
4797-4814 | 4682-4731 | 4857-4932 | 0.104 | 172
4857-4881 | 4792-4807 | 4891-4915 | 0.029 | 184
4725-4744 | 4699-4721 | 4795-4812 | -0.007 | 161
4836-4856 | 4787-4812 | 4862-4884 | 0.075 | 176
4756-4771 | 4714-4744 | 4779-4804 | -0.039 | 162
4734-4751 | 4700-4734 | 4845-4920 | 0.007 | 165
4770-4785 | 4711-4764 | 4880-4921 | 0.089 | 171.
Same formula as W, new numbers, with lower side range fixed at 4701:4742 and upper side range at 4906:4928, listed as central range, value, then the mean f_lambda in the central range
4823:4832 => 0.10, 157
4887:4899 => -0.07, 190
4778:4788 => 0.11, 151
